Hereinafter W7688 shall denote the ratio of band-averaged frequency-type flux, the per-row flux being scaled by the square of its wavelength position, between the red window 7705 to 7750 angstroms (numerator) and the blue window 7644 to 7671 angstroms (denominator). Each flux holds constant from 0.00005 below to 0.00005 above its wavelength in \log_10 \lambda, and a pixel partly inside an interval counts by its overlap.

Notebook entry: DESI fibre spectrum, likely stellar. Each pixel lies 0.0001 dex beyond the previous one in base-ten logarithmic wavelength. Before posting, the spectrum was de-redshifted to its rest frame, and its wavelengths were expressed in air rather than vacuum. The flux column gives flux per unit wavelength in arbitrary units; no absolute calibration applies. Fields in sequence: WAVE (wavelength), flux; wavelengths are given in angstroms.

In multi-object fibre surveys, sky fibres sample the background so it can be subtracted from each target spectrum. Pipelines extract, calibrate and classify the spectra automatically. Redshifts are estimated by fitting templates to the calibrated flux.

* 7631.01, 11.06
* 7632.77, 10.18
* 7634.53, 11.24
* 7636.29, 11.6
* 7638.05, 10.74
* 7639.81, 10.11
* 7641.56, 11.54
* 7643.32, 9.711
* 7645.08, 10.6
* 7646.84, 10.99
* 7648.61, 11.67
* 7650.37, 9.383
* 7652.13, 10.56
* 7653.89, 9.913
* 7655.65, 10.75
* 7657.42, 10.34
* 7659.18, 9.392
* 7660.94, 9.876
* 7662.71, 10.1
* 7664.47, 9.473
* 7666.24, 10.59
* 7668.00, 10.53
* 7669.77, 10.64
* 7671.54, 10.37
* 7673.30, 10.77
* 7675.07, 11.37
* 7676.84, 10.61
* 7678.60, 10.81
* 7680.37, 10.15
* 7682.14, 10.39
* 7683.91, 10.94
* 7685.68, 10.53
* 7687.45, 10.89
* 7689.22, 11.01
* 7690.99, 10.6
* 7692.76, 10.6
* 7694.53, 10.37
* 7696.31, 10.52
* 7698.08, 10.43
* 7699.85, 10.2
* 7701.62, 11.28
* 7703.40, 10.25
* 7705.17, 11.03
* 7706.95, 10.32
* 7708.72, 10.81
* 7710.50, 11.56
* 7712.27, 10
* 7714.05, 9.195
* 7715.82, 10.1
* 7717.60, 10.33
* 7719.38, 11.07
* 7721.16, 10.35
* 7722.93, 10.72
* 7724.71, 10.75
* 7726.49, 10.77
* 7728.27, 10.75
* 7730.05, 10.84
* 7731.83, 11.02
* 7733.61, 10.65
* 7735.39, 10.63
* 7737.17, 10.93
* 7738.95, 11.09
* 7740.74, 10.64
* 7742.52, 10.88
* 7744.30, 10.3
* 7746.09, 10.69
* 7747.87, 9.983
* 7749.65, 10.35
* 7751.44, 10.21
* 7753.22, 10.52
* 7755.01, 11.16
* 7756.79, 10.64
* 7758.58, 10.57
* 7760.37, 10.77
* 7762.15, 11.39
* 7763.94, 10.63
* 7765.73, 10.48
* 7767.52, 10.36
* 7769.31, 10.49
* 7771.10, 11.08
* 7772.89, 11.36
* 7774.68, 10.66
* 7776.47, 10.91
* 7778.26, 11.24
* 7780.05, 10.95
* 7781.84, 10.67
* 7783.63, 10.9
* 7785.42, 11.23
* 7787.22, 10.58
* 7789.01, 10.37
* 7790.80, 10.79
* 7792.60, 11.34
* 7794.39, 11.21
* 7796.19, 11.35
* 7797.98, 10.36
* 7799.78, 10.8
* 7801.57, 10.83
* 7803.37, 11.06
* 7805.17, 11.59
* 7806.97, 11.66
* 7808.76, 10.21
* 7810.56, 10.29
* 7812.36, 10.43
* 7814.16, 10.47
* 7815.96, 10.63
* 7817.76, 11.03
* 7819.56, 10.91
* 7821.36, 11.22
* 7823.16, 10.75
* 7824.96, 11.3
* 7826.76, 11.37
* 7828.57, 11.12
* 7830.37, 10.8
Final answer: 1.05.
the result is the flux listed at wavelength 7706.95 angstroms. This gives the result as 10.32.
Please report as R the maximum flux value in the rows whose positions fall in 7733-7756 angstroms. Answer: 11.16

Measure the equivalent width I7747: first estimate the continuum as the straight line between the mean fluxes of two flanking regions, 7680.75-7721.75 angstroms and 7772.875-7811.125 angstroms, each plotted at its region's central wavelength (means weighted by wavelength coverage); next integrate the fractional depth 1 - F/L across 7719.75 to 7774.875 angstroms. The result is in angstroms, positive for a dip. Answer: 0.18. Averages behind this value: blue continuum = 10.5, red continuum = 10.9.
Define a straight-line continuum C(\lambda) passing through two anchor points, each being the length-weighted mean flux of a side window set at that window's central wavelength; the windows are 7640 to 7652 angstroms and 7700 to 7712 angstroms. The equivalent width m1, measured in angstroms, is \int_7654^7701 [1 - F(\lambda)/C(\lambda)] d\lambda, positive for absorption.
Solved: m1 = 1.1 angstroms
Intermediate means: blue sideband 10.6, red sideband 10.8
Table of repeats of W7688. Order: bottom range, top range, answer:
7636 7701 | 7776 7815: 1.07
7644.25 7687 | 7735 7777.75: 1.05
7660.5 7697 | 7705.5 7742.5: 1.02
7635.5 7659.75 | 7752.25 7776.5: 1.06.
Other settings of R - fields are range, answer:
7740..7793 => 11.39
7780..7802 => 11.35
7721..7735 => 11.02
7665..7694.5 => 11.37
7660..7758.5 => 11.56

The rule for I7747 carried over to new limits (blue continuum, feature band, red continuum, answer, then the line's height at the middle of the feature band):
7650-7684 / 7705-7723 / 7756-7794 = 0.16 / 10.6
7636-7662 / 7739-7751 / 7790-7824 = 0.24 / 10.7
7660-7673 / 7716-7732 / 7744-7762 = -0.36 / 10.5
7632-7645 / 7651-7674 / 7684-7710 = 0.98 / 10.7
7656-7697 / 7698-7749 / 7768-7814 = 0.17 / 10.6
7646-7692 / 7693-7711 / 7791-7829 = -0.11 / 10.6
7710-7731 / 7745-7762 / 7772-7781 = 0.38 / 10.8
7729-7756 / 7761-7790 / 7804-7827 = -0.16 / 10.8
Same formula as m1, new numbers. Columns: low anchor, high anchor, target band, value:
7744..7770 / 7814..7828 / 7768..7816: -0.3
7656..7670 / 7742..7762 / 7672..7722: -1.4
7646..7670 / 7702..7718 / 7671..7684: -0.4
